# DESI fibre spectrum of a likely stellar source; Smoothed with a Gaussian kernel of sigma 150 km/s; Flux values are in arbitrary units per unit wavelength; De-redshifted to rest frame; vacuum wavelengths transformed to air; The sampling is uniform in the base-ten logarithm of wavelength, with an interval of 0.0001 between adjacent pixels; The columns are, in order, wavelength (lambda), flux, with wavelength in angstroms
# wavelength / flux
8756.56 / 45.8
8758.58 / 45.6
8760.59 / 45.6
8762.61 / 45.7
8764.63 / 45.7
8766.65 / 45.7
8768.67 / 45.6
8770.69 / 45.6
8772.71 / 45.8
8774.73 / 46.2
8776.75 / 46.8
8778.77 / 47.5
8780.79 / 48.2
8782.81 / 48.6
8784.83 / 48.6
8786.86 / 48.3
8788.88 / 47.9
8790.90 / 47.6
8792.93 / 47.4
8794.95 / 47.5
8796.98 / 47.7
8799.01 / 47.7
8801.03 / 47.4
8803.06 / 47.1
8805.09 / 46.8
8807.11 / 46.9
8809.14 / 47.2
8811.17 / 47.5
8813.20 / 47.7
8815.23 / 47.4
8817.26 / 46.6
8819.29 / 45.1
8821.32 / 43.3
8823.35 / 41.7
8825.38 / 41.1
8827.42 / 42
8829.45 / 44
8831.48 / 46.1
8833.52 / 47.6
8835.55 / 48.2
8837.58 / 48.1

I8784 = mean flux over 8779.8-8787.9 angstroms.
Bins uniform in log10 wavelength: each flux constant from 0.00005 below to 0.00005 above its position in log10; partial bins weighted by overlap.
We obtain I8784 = 48.4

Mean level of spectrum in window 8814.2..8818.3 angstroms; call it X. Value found 47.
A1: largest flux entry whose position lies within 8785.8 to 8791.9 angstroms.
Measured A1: 48.3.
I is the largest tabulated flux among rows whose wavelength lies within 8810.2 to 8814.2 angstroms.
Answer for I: 47.7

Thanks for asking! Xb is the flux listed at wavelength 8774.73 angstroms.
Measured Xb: 46.2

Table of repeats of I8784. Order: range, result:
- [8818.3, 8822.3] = 44.2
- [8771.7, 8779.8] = 46.6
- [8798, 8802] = 47.6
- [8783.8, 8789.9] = 48.3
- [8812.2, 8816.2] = 47.5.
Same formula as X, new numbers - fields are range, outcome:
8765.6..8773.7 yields 45.7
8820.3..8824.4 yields 42.5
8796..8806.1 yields 47.3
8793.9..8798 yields 47.6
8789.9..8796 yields 47.5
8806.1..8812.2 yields 47.2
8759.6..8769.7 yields 45.6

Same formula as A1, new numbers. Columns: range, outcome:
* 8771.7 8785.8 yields 48.6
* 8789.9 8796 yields 47.6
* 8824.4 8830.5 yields 44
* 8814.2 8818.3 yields 47.4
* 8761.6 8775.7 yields 46.2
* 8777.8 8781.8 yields 48.2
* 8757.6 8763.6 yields 45.7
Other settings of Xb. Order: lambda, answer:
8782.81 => 48.6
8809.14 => 47.2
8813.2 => 47.7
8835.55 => 48.2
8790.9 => 47.6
